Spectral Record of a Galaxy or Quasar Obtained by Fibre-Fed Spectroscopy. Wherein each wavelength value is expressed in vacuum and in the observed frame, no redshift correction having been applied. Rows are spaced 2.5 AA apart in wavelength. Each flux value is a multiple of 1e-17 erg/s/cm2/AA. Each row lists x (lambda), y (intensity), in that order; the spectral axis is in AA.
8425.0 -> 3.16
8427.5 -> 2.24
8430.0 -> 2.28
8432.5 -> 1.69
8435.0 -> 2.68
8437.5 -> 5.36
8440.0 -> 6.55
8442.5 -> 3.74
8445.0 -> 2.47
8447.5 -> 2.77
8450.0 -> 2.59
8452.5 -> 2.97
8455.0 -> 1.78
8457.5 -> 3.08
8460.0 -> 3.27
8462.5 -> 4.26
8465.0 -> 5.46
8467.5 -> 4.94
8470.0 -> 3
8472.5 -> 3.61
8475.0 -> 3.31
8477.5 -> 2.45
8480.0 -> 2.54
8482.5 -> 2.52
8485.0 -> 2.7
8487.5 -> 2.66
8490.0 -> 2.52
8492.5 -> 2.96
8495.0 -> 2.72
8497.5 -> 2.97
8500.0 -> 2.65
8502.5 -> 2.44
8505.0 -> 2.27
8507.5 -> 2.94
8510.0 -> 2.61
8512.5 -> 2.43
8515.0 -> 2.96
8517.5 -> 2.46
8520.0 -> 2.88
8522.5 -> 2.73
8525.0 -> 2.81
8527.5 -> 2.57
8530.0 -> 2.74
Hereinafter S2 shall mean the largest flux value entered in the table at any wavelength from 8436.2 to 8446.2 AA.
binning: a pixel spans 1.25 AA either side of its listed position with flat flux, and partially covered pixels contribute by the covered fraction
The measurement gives 6.55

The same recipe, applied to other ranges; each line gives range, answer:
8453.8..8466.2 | 5.46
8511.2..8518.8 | 2.96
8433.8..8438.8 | 5.36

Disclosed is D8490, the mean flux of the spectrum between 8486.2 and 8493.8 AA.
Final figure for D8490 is 2.71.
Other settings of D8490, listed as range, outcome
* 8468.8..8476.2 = 3.31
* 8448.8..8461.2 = 2.74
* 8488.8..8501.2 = 2.77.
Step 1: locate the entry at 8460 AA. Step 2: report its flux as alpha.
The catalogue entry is 3.27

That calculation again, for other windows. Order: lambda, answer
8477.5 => 2.45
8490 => 2.52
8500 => 2.65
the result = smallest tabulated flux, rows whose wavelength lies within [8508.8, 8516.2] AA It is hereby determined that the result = 2.43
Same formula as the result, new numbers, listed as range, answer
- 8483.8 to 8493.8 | 2.52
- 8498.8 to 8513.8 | 2.27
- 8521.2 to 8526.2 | 2.73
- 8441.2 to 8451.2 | 2.47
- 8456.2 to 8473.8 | 3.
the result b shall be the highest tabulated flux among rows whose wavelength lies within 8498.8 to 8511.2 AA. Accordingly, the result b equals 2.94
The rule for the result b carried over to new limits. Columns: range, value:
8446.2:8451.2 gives 2.77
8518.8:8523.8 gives 2.88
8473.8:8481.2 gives 3.31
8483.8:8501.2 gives 2.97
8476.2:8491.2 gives 2.7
